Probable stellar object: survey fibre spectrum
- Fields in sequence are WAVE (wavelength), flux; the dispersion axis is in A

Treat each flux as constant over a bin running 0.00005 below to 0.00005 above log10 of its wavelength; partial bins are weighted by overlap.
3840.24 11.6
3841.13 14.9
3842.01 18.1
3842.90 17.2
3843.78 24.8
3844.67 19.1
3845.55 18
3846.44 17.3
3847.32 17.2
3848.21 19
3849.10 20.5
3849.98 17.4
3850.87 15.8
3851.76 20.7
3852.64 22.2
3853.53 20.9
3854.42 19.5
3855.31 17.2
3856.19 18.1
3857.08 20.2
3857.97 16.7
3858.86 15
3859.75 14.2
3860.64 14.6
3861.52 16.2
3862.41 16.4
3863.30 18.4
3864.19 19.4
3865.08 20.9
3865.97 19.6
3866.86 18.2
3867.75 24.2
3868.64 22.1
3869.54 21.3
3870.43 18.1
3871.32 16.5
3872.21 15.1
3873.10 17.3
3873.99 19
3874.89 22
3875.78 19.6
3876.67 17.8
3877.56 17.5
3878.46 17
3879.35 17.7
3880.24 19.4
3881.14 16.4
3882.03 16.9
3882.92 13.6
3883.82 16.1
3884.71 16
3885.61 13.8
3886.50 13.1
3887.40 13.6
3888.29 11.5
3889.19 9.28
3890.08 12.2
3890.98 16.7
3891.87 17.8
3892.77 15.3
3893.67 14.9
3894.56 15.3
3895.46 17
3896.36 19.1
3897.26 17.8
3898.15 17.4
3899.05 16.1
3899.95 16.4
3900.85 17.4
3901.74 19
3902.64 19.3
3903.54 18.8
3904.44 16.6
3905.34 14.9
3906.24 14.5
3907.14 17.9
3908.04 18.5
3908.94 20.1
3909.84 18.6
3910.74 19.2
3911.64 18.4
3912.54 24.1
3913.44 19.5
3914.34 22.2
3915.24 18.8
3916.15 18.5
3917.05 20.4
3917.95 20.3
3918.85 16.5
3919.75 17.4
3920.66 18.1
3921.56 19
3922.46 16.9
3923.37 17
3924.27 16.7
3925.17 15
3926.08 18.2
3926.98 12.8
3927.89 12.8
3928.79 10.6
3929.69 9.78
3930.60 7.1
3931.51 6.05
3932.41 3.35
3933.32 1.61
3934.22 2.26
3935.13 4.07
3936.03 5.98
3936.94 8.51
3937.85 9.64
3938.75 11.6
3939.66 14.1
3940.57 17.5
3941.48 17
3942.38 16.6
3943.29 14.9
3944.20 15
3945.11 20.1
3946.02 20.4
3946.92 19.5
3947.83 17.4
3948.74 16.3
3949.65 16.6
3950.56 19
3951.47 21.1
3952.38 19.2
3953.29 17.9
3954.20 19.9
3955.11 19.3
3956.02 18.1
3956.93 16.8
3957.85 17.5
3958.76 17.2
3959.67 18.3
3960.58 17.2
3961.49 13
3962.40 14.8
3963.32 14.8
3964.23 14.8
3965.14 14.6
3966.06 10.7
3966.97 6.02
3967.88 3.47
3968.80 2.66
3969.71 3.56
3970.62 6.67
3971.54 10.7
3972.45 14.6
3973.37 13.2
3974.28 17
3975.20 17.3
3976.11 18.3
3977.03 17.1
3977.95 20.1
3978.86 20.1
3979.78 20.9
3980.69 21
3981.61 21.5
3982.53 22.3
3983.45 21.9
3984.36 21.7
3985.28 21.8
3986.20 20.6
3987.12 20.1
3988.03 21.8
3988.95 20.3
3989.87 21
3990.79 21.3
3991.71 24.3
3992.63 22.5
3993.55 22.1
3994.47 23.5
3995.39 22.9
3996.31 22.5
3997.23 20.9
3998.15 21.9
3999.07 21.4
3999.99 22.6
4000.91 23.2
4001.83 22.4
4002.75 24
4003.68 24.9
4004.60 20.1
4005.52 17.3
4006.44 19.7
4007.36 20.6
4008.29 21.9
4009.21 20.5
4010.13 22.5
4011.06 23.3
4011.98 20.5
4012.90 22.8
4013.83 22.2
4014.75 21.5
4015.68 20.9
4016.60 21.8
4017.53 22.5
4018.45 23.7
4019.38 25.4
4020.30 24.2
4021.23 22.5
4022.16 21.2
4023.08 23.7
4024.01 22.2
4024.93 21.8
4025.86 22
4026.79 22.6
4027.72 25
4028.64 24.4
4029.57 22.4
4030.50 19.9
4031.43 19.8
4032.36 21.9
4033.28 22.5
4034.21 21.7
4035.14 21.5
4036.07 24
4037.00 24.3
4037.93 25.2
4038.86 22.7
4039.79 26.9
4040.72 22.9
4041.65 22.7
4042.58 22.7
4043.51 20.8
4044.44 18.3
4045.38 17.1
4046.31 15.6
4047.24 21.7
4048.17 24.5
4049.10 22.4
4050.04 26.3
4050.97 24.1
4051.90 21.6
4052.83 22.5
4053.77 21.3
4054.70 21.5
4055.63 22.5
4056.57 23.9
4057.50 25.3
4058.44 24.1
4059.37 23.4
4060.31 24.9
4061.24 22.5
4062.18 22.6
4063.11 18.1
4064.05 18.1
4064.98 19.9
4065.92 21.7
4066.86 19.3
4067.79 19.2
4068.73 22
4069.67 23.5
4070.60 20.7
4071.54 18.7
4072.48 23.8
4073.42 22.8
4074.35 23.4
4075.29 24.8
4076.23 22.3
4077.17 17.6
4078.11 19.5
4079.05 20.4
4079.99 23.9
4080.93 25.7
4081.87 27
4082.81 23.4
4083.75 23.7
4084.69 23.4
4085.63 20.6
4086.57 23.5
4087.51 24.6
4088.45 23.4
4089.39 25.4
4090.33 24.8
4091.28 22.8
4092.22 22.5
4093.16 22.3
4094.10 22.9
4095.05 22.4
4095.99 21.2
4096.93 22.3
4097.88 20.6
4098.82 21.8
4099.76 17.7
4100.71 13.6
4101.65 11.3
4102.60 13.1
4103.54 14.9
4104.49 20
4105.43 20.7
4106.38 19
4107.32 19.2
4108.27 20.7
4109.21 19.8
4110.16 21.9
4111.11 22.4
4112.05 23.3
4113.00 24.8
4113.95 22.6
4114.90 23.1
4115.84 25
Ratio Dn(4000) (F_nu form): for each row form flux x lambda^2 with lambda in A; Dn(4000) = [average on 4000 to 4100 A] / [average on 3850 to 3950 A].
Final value 1.5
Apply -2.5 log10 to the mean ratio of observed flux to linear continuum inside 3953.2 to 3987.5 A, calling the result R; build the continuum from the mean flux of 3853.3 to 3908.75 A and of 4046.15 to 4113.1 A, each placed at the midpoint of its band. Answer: 0.20 mag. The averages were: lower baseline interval 17.1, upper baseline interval 21.6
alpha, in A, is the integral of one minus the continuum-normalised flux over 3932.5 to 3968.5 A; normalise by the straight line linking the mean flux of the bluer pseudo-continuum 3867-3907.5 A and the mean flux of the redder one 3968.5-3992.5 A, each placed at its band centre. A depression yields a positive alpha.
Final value 6.8 A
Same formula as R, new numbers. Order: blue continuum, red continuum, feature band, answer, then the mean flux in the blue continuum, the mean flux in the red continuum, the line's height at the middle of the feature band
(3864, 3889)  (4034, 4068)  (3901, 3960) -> 0.19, 17.5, 22.1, 18.9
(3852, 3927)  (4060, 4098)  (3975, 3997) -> -0.06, 17.6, 22.3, 20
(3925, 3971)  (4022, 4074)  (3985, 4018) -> -0.21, 13.2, 22.1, 18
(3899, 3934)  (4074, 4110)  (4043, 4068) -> -0.08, 16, 21.2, 20.1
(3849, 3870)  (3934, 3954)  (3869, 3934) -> 0.04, 18.7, 15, 16.9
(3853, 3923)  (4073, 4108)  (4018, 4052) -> -0.11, 17.6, 21.3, 20.3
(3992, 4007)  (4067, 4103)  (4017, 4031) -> -0.05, 22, 21.6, 21.9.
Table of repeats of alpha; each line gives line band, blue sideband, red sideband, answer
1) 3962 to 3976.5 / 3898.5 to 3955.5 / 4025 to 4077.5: 5.27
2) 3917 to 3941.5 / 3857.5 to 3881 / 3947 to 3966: 7.25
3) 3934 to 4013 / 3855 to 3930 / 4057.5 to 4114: 6.11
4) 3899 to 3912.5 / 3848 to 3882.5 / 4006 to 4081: 0.92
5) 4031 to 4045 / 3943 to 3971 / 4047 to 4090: -1.38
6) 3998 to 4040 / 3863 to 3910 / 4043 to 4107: -4.48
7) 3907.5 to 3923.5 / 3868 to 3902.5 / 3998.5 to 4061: -1.09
